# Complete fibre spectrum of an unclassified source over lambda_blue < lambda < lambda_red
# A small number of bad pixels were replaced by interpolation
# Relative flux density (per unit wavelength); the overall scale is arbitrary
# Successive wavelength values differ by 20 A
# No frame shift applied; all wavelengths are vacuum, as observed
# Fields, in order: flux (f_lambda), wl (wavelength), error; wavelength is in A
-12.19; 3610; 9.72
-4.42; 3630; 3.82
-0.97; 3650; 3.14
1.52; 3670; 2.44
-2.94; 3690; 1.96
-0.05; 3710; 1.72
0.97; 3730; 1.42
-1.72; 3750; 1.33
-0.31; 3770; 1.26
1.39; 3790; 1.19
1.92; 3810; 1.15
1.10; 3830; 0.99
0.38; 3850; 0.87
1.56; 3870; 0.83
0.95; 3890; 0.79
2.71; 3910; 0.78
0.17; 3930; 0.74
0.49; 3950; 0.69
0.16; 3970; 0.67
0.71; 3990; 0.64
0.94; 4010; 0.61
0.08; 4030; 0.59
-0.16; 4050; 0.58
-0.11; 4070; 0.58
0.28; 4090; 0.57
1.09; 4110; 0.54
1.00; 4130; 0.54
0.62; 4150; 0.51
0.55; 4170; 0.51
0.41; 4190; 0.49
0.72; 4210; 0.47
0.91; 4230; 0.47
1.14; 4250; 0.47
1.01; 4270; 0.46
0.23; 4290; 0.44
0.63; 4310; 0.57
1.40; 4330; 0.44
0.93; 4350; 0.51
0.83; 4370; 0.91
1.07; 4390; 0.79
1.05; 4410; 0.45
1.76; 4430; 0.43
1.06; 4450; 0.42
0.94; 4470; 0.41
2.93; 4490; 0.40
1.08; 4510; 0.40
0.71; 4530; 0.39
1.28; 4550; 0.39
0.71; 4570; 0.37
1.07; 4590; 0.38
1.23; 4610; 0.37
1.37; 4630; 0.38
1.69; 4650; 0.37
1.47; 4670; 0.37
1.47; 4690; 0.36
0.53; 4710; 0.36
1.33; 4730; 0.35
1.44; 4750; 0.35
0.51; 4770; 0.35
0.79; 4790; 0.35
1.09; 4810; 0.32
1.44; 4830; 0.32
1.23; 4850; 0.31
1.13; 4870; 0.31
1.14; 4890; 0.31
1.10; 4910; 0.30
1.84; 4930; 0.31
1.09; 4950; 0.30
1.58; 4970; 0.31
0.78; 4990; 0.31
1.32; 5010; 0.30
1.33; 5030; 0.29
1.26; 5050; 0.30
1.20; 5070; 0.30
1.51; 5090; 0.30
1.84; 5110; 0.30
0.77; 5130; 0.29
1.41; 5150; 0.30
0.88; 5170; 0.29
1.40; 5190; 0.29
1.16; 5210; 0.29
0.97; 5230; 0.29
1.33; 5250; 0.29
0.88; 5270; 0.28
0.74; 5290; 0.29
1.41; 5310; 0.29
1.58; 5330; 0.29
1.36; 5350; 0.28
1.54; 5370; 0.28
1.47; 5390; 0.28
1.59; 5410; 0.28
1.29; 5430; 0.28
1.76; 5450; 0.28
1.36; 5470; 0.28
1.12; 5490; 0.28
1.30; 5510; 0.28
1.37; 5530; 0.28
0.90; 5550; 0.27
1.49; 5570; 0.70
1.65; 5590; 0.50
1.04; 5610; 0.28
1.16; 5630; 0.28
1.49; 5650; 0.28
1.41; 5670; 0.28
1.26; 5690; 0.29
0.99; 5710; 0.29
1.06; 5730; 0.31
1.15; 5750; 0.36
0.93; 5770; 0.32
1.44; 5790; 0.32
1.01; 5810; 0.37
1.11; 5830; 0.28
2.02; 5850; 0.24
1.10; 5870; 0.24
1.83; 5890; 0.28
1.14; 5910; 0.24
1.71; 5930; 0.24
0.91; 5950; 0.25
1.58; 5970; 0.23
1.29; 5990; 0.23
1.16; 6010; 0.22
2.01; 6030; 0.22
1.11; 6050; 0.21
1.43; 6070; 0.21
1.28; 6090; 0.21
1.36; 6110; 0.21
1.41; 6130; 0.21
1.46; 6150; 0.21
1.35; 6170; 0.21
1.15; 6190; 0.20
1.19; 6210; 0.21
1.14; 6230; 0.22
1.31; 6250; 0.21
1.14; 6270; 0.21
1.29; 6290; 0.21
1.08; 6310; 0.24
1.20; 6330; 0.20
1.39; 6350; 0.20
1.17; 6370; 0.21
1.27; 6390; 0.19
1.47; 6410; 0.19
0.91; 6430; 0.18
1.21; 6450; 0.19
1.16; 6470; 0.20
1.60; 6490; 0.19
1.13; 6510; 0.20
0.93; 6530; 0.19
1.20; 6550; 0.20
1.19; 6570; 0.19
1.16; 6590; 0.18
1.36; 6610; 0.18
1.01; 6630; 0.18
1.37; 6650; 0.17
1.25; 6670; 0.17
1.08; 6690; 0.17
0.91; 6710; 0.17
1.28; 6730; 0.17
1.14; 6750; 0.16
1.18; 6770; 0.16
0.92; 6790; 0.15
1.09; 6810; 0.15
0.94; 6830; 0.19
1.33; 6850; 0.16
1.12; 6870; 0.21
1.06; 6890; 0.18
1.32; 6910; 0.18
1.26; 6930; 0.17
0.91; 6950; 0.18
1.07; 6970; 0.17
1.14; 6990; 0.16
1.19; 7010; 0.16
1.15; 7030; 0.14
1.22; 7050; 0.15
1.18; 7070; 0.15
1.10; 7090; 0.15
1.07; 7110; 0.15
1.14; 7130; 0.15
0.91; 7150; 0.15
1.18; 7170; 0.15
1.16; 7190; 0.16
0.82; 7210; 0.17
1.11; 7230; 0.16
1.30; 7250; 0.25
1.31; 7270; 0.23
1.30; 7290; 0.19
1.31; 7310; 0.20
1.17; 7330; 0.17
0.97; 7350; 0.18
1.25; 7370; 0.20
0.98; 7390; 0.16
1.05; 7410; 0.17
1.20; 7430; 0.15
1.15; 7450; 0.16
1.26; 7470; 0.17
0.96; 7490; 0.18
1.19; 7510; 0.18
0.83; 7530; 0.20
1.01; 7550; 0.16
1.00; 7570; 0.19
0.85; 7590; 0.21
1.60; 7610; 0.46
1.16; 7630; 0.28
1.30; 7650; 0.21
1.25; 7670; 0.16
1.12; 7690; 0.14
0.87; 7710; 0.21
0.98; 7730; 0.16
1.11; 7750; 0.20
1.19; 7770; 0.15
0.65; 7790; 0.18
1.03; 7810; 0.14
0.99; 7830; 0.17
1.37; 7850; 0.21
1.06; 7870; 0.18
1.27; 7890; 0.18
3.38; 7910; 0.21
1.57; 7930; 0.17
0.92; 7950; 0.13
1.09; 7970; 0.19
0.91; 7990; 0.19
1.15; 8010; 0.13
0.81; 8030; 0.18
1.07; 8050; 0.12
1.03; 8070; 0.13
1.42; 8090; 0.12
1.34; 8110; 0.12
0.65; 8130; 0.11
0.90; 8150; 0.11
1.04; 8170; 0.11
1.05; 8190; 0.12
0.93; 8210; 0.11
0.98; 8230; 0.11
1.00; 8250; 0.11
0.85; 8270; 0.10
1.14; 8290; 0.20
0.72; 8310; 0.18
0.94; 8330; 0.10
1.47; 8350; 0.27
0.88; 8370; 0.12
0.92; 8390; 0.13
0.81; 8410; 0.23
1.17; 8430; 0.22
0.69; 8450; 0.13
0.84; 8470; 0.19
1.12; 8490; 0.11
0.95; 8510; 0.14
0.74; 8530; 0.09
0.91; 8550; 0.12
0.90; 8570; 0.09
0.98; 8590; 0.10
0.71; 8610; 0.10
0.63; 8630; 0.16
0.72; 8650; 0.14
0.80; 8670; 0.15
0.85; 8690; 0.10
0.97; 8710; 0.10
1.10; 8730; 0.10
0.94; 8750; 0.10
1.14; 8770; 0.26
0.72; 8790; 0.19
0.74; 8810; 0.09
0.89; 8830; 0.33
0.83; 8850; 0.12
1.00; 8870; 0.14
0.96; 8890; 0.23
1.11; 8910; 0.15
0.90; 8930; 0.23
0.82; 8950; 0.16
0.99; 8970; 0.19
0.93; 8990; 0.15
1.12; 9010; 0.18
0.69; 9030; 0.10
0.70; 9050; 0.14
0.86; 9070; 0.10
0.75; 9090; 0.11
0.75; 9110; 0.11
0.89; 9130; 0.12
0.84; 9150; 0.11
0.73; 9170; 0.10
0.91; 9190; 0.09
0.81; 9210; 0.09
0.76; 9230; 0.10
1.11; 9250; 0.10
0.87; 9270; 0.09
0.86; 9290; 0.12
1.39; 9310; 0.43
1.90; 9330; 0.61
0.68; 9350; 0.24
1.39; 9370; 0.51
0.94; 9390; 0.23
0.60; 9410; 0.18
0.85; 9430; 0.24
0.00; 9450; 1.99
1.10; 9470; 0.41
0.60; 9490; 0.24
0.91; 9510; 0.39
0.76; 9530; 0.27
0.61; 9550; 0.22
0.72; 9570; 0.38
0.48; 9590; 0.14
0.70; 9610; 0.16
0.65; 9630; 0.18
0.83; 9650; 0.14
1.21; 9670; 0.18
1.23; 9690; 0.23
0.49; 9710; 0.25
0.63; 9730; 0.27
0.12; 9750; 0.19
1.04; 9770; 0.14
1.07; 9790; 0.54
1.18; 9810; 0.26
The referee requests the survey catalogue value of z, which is 0.20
